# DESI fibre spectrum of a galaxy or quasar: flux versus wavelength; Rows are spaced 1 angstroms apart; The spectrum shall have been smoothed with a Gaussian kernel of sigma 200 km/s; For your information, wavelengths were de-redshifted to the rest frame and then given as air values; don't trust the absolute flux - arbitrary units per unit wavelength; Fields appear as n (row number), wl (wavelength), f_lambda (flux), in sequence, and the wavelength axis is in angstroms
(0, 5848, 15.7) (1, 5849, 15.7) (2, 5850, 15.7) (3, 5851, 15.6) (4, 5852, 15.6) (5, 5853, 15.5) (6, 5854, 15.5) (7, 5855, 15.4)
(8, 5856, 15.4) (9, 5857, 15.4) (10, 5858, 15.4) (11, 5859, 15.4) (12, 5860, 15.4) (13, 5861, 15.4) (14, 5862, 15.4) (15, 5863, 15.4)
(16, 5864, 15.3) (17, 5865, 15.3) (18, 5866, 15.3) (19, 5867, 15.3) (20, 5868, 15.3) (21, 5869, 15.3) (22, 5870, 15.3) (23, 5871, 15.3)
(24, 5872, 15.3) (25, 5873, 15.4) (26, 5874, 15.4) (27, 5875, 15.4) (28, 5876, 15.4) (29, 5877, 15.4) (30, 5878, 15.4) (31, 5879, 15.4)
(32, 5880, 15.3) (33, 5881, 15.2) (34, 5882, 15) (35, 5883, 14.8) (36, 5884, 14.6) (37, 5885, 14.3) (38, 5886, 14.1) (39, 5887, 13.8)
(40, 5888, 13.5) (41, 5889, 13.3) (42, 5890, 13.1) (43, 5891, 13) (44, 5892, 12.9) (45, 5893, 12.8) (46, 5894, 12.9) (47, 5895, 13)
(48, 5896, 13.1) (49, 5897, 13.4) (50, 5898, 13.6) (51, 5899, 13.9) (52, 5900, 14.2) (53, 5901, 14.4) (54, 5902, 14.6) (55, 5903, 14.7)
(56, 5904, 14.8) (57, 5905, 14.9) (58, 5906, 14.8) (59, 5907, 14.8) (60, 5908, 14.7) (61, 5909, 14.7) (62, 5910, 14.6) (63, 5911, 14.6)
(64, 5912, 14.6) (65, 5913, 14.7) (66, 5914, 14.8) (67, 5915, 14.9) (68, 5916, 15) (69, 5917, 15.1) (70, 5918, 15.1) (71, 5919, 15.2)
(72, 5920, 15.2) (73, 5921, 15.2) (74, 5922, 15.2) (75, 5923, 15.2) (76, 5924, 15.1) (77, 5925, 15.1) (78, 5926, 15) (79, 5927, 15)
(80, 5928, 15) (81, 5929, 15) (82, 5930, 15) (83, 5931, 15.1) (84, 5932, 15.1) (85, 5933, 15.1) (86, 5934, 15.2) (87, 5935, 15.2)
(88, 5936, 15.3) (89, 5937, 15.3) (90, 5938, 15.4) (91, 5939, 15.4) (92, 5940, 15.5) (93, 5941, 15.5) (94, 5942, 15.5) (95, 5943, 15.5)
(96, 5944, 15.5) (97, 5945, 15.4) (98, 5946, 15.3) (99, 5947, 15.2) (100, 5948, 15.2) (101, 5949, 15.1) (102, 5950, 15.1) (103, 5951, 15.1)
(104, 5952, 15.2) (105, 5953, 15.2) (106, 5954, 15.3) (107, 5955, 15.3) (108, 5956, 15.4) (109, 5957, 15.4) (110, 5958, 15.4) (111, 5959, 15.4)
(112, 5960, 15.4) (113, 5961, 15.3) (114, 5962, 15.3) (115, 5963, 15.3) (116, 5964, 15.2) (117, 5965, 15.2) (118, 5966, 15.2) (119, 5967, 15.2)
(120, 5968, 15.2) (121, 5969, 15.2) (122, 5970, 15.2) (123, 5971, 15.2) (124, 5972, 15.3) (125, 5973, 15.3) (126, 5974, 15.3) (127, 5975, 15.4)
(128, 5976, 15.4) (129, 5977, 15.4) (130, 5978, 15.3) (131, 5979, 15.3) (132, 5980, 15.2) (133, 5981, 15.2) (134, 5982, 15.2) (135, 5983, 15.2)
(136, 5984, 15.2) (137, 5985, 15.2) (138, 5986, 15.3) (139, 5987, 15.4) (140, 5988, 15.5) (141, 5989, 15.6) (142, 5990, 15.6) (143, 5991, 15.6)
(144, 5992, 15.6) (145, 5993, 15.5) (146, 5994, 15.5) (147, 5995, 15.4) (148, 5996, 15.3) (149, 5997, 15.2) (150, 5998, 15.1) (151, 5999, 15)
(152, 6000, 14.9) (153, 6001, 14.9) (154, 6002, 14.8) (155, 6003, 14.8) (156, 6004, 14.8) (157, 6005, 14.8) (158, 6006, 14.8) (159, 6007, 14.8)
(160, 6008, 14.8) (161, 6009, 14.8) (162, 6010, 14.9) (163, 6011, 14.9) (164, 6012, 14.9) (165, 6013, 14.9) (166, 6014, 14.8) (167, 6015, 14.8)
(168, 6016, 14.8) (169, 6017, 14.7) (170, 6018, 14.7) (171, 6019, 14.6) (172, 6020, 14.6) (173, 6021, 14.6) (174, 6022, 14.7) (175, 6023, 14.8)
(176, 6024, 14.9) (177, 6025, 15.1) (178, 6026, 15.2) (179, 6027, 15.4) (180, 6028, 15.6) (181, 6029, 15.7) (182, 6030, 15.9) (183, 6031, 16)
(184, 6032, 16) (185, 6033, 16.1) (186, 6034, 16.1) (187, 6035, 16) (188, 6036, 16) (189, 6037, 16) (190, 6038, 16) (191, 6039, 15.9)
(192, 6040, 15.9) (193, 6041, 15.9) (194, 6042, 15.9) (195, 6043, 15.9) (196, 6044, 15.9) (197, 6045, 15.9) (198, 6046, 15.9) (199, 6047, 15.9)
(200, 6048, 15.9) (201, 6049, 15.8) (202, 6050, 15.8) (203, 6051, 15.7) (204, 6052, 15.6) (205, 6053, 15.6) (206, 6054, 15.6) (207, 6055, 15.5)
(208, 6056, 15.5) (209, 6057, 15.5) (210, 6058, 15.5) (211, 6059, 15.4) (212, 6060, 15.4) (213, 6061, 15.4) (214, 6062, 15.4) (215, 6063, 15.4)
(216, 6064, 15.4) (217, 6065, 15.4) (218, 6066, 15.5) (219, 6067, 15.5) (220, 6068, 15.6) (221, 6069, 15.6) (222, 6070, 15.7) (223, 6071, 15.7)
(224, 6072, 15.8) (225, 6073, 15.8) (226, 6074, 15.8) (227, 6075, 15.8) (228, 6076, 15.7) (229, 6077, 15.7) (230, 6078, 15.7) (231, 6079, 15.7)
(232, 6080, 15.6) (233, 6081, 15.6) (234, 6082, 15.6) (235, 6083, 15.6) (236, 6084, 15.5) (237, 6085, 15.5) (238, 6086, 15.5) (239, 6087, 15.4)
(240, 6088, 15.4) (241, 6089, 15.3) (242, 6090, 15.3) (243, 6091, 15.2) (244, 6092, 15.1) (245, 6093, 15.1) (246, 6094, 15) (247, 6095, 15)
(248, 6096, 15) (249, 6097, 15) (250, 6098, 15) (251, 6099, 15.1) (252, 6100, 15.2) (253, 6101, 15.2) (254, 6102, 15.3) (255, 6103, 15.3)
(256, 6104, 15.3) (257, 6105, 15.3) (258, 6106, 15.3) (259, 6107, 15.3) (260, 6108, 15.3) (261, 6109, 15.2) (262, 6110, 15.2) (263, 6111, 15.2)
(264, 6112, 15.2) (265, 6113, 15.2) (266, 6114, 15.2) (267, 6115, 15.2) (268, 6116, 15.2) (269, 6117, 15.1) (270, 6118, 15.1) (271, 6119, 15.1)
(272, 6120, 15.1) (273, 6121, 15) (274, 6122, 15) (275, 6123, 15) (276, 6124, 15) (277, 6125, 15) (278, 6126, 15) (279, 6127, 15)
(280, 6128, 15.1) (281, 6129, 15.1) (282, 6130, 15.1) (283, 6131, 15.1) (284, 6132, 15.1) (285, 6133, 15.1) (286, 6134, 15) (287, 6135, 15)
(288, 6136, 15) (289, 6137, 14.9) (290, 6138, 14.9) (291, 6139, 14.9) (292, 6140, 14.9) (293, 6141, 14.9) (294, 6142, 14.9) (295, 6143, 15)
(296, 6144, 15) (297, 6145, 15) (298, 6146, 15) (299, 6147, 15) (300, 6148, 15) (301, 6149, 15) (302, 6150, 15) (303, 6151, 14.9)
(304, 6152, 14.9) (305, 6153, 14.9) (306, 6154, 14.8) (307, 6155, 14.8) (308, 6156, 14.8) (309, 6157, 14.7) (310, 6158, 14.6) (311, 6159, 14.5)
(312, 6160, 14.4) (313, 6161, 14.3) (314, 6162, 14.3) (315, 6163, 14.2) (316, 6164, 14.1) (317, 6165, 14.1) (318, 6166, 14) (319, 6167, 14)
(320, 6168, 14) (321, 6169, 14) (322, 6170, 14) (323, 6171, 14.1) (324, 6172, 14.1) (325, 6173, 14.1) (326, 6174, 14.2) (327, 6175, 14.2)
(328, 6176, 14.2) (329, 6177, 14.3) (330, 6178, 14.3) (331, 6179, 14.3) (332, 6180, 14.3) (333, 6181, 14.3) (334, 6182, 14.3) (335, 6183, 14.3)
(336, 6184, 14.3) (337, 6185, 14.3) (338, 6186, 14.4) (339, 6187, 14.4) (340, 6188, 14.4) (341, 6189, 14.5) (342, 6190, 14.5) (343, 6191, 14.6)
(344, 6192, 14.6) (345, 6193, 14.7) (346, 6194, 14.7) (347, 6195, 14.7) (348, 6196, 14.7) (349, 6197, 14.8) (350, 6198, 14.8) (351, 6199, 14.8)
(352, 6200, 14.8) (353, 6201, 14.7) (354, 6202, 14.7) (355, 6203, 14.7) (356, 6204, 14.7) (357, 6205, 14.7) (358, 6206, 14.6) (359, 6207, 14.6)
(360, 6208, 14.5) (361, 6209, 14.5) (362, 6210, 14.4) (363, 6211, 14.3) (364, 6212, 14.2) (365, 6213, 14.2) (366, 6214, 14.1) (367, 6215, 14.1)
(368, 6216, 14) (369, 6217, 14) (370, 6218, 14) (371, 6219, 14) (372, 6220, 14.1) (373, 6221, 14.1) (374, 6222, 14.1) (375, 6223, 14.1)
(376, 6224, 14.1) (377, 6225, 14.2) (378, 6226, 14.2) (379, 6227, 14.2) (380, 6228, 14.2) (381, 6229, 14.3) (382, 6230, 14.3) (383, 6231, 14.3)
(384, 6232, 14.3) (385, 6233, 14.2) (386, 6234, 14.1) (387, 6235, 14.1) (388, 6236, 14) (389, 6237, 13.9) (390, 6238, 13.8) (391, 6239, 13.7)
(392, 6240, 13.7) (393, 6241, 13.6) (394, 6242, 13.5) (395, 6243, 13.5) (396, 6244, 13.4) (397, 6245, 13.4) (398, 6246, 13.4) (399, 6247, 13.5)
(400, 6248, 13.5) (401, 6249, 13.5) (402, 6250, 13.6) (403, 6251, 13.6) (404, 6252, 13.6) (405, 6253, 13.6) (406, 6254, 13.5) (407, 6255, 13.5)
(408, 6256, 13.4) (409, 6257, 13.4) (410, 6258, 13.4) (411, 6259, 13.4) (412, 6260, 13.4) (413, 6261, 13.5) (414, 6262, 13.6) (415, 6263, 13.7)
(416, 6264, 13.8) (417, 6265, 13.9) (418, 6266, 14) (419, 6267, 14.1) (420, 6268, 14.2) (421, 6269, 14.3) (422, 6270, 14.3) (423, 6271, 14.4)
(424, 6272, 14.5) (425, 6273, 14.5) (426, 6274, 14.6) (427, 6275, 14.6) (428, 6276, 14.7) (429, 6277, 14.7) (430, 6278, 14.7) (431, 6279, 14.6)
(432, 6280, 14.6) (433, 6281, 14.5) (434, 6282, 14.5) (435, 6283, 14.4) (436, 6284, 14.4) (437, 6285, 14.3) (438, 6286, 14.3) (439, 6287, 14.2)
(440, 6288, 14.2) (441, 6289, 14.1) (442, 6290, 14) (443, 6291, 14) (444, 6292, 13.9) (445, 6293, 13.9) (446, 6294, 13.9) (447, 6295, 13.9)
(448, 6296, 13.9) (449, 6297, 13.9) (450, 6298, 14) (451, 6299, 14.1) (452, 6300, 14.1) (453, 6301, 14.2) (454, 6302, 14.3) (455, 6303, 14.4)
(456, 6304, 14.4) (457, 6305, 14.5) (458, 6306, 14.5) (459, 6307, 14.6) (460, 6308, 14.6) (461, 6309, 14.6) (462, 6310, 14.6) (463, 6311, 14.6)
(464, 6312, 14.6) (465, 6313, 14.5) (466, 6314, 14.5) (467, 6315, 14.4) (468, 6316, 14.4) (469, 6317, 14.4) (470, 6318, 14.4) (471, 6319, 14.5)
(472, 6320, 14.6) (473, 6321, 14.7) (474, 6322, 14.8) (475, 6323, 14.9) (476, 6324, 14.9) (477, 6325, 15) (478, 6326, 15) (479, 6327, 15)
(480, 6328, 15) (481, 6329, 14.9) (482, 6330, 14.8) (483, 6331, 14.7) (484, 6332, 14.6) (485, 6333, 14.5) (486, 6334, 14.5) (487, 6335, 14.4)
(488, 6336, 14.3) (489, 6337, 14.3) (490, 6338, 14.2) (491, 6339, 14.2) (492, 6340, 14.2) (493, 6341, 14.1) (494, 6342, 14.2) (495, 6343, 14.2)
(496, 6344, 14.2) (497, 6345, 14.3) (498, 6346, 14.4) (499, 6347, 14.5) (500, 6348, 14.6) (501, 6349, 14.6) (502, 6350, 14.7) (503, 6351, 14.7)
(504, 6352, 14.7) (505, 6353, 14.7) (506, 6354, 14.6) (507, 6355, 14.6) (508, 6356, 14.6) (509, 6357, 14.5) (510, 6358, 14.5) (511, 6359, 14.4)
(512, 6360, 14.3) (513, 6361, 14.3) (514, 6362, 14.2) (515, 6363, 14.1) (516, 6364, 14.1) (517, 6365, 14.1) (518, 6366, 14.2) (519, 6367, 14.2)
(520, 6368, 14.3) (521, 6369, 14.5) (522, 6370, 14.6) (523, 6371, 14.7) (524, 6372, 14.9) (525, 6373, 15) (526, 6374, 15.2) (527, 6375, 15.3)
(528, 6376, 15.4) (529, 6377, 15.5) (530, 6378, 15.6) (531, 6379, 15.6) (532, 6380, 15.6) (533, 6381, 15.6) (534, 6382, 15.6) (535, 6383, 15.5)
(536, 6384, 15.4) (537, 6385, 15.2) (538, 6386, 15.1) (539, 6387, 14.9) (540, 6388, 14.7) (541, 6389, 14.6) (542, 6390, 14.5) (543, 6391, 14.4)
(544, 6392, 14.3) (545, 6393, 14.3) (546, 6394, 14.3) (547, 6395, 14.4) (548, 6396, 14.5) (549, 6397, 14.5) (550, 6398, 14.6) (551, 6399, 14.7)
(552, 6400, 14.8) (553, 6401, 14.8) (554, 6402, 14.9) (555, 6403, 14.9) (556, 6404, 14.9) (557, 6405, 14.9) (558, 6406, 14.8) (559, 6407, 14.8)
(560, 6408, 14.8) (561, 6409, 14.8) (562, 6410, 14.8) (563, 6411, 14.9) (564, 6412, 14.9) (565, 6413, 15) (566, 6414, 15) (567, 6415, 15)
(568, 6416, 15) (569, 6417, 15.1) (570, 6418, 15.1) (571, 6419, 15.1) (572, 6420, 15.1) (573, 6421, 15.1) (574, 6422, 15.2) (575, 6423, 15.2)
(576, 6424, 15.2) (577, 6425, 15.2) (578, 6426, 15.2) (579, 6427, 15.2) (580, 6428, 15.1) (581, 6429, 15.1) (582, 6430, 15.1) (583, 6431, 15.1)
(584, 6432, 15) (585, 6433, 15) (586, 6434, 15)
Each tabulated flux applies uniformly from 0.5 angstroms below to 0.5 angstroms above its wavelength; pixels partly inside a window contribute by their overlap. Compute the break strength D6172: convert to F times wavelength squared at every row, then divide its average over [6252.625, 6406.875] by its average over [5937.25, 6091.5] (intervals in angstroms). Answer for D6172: 1.0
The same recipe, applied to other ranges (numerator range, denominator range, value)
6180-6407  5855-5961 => 1.10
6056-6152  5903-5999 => 1.06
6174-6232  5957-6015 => 1.02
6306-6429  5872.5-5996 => 1.13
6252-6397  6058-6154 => 1.02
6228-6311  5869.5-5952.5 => 1.07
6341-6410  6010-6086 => 1.05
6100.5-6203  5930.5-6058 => 1.01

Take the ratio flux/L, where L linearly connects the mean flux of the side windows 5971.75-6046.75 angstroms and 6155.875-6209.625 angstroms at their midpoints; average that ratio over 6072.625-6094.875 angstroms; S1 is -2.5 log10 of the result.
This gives -0.040 mag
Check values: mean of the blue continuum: 15.3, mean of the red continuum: 14.4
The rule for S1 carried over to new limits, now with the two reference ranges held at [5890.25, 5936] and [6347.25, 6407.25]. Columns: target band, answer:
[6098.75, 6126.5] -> -0.038 mag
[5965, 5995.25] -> -0.054 mag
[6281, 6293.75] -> 0.039 mag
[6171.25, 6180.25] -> 0.034 mag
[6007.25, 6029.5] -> -0.023 mag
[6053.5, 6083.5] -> -0.069 mag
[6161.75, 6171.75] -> 0.045 mag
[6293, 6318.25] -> 0.030 mag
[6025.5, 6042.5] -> -0.089 mag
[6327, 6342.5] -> 0.019 mag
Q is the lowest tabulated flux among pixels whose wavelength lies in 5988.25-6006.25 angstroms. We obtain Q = 14.8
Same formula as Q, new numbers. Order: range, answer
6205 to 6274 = 13.4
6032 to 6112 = 15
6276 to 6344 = 13.9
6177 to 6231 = 14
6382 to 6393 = 14.3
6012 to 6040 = 14.6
